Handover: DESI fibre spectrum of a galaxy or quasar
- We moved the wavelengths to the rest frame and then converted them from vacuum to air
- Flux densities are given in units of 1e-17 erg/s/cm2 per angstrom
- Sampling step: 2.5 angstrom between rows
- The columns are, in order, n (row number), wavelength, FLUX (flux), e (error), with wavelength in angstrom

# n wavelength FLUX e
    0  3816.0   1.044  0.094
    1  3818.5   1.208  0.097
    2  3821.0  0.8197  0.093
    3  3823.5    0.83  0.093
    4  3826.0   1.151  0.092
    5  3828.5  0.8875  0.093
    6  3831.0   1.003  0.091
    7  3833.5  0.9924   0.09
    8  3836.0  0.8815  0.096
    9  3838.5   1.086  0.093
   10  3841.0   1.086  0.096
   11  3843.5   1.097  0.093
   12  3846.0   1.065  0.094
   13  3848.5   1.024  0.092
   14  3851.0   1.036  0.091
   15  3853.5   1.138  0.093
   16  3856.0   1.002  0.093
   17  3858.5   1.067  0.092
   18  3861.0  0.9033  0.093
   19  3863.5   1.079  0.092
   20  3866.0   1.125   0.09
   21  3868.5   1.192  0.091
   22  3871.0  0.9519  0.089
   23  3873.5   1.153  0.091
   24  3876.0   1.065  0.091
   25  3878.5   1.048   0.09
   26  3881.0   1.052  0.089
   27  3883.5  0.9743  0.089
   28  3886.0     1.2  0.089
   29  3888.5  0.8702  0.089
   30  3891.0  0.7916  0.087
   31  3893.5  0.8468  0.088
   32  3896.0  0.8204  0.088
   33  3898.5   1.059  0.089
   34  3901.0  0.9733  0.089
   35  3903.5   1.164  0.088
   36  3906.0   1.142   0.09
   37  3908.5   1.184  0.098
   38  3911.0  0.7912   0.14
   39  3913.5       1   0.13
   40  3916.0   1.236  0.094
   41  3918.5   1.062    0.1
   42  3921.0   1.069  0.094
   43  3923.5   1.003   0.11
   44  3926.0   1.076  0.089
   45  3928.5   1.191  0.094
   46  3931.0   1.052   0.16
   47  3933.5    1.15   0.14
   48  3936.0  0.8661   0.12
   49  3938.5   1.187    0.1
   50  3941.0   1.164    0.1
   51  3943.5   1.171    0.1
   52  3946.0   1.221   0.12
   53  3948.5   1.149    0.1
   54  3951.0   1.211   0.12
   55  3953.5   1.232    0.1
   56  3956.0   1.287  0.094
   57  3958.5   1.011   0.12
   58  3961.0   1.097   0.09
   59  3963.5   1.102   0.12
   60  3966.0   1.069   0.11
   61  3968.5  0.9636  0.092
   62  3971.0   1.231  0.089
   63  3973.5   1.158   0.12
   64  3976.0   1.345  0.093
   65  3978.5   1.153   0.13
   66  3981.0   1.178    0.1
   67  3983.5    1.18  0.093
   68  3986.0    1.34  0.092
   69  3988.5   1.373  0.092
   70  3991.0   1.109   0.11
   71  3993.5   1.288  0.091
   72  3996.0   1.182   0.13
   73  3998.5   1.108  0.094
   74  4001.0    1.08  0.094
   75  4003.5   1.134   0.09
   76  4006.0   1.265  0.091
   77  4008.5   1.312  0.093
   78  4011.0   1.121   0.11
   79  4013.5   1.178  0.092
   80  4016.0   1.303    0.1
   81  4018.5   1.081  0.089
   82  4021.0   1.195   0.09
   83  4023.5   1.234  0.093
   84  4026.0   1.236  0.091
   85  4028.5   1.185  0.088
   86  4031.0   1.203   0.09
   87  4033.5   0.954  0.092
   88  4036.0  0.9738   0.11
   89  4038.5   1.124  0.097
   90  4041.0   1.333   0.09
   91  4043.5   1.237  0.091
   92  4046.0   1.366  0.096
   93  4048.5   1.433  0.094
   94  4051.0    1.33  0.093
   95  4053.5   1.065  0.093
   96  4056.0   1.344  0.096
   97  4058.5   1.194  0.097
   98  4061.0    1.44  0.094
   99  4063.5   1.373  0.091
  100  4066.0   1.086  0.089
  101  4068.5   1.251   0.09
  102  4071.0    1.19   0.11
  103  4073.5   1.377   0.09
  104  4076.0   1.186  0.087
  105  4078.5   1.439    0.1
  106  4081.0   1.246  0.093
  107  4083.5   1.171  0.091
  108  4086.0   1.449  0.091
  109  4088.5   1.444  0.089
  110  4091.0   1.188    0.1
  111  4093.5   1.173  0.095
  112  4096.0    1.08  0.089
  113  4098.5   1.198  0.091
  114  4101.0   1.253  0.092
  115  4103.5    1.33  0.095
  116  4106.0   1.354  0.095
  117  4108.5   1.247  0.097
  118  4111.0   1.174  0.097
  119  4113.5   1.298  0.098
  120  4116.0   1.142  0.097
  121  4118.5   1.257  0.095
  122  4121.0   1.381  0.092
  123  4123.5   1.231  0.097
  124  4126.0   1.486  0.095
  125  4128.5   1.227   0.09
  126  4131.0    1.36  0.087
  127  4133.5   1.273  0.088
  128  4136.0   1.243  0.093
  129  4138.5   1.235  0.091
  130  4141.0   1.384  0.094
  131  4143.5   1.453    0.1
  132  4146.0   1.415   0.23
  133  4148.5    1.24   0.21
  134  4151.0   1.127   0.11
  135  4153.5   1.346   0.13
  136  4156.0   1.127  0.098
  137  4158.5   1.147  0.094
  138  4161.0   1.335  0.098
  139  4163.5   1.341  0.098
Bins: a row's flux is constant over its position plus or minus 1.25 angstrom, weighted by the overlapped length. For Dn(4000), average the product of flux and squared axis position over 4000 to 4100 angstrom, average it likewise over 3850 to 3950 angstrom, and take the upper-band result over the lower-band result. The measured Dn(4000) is 1.3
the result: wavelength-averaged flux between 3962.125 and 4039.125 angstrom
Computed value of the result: 1.17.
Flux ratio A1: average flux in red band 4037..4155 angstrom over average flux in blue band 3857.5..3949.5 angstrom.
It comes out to 1.2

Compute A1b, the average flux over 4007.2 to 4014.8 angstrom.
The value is 1.2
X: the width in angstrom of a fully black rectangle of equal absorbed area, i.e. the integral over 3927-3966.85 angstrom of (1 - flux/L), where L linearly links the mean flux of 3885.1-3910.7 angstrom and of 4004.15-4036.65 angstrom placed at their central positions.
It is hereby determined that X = -2.56 angstrom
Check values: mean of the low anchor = 0.995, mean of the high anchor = 1.18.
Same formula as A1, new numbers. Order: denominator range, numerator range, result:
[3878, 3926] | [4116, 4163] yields 1.27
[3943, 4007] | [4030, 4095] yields 1.06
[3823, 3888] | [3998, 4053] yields 1.15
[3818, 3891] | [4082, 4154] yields 1.25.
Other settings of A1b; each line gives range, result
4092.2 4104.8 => 1.21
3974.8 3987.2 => 1.24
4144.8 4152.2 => 1.26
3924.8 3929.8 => 1.13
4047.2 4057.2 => 1.29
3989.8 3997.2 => 1.19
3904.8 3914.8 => 1.03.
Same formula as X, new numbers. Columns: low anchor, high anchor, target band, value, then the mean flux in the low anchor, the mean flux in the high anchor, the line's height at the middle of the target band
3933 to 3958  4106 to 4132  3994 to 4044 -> 1.6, 1.16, 1.28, 1.21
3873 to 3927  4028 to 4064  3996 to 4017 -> -0.1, 1.02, 1.24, 1.18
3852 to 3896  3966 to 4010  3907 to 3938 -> 1.0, 1.02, 1.2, 1.1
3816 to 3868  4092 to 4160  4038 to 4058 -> -1.4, 1.03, 1.27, 1.2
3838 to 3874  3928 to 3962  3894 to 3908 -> 0.9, 1.06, 1.14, 1.1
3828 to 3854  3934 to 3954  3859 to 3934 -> 3.6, 1.03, 1.15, 1.09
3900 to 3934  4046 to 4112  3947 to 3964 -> -0.5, 1.08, 1.27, 1.12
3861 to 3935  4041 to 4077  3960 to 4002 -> -0.4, 1.04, 1.28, 1.16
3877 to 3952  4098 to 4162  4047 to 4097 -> -2.2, 1.06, 1.28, 1.22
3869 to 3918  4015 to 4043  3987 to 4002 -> -0.9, 1.02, 1.17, 1.13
